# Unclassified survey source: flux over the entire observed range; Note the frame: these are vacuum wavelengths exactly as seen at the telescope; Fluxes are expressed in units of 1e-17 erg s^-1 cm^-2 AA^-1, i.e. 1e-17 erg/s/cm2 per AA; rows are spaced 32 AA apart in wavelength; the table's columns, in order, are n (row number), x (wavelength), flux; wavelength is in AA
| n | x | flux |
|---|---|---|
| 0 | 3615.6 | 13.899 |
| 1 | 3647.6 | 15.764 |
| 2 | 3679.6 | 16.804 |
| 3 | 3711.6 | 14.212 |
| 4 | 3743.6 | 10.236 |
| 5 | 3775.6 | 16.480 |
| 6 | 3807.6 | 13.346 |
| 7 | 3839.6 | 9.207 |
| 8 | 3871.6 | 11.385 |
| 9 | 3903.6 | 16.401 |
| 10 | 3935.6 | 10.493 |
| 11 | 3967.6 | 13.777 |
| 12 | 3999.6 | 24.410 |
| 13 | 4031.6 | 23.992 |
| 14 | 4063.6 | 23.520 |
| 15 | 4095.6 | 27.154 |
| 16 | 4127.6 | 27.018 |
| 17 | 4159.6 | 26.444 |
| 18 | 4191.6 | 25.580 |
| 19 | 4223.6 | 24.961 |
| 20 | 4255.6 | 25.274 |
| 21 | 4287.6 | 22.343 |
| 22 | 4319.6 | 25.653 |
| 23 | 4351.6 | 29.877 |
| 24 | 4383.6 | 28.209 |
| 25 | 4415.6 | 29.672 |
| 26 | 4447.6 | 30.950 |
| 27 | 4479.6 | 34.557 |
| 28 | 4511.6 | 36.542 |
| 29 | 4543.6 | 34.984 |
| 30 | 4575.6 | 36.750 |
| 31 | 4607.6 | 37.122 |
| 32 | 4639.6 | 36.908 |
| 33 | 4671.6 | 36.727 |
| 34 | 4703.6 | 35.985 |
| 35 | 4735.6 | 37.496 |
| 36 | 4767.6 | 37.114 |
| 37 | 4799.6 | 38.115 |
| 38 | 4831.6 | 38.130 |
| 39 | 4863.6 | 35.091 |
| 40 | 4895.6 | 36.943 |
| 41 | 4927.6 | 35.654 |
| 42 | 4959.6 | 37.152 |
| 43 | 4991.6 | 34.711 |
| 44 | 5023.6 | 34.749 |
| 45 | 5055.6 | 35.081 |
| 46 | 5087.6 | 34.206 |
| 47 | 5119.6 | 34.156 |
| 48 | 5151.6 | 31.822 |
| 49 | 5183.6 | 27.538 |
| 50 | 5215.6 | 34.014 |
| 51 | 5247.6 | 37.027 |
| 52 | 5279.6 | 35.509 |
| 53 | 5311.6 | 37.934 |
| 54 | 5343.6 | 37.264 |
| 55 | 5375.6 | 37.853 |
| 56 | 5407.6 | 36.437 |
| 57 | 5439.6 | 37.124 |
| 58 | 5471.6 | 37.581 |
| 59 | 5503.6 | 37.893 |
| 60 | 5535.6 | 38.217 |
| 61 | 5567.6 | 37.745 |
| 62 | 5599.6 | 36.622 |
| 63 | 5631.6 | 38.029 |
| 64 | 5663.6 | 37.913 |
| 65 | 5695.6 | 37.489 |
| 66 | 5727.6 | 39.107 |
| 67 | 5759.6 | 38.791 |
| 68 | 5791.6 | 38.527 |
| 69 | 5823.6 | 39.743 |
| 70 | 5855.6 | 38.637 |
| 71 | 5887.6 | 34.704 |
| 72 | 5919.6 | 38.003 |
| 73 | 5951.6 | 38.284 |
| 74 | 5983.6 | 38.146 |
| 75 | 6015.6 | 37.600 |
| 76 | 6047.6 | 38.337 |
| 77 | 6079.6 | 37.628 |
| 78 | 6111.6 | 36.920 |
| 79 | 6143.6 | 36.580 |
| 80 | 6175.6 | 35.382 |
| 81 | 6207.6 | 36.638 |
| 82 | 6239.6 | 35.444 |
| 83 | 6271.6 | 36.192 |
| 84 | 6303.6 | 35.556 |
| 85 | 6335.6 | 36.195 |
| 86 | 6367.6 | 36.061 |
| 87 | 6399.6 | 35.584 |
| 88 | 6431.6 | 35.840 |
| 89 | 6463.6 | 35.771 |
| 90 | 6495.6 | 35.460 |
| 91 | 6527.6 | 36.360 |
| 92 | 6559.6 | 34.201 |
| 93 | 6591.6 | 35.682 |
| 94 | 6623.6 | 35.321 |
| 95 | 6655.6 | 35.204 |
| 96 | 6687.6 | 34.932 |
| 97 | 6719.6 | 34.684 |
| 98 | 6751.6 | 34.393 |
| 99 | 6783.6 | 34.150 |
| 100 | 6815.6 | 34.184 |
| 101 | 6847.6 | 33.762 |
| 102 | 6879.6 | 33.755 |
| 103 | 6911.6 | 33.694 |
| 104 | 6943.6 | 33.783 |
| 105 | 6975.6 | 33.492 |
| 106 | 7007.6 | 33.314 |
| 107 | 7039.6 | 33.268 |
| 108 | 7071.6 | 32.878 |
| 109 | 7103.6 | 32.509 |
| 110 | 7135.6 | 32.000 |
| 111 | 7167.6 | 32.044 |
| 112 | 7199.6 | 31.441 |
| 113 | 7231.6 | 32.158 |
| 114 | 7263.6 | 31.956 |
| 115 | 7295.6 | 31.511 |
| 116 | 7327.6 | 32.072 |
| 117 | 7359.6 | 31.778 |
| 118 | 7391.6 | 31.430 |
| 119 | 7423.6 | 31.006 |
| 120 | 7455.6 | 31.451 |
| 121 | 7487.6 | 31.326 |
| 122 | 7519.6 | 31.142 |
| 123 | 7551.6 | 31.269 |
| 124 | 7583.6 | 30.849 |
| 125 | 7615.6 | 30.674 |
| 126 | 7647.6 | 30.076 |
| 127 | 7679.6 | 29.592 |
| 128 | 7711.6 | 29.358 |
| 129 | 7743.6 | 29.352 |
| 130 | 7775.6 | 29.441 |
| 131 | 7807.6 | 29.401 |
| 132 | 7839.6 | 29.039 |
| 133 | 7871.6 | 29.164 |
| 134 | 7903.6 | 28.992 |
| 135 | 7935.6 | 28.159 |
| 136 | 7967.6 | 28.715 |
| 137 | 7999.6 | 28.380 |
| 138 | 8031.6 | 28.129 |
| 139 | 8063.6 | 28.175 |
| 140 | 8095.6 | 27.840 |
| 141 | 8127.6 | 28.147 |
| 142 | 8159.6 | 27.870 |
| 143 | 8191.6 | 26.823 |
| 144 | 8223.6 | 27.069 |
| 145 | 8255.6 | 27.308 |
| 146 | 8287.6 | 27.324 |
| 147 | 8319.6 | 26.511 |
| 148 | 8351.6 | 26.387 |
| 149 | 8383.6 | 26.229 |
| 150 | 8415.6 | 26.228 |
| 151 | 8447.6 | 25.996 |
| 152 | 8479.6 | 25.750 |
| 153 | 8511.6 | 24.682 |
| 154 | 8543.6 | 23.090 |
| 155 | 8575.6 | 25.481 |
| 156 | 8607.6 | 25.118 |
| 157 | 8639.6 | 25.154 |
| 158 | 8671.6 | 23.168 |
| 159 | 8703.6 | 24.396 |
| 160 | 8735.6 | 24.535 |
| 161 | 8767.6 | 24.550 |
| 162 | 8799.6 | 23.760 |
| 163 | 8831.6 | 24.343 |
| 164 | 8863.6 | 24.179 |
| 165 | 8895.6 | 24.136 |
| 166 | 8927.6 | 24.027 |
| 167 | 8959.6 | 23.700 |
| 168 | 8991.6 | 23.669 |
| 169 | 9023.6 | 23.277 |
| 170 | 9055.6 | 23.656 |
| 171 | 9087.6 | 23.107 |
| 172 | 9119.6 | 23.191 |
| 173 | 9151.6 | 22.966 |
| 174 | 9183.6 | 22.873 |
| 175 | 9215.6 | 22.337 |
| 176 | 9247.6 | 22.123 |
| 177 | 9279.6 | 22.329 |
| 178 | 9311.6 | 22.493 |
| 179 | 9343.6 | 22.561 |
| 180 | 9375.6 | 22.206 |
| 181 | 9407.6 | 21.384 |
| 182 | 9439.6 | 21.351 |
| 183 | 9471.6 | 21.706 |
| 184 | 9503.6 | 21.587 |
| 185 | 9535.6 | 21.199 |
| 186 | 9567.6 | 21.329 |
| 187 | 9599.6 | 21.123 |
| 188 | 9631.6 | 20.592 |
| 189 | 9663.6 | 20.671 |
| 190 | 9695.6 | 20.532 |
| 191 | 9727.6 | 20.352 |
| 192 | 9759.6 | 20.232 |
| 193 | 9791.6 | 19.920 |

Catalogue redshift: 0.000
